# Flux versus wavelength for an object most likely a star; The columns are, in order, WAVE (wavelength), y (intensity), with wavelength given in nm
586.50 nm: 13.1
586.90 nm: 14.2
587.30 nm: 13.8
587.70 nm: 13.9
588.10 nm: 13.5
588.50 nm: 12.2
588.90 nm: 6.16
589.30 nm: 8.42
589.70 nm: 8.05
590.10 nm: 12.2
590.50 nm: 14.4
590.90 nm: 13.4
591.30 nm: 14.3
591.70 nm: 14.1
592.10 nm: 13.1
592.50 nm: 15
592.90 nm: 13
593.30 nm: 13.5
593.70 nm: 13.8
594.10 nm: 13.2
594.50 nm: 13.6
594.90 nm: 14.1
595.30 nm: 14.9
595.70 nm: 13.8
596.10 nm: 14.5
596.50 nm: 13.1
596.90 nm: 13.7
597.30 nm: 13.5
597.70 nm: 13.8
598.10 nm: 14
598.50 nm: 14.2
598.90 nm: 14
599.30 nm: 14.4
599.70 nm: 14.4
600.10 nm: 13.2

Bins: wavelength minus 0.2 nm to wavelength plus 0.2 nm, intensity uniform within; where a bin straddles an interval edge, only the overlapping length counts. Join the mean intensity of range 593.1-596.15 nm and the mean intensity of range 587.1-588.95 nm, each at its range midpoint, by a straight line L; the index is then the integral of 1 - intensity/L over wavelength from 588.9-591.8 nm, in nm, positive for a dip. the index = 0.29 nm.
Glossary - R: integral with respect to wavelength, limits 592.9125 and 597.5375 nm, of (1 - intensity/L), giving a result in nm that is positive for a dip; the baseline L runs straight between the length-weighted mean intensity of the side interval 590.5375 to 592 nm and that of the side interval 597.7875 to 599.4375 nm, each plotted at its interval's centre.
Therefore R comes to 0.09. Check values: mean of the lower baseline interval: 13.9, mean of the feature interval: 13.8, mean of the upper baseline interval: 14.1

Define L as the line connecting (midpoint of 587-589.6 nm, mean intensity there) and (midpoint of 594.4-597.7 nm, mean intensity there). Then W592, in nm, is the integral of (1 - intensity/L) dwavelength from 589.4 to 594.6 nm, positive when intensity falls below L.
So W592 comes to -0.22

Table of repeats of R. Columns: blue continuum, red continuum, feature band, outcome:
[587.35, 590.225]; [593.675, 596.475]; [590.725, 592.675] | -0.278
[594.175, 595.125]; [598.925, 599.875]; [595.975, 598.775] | 0.056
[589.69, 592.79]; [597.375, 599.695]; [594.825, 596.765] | -0.036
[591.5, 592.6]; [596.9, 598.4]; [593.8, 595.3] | 0.009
